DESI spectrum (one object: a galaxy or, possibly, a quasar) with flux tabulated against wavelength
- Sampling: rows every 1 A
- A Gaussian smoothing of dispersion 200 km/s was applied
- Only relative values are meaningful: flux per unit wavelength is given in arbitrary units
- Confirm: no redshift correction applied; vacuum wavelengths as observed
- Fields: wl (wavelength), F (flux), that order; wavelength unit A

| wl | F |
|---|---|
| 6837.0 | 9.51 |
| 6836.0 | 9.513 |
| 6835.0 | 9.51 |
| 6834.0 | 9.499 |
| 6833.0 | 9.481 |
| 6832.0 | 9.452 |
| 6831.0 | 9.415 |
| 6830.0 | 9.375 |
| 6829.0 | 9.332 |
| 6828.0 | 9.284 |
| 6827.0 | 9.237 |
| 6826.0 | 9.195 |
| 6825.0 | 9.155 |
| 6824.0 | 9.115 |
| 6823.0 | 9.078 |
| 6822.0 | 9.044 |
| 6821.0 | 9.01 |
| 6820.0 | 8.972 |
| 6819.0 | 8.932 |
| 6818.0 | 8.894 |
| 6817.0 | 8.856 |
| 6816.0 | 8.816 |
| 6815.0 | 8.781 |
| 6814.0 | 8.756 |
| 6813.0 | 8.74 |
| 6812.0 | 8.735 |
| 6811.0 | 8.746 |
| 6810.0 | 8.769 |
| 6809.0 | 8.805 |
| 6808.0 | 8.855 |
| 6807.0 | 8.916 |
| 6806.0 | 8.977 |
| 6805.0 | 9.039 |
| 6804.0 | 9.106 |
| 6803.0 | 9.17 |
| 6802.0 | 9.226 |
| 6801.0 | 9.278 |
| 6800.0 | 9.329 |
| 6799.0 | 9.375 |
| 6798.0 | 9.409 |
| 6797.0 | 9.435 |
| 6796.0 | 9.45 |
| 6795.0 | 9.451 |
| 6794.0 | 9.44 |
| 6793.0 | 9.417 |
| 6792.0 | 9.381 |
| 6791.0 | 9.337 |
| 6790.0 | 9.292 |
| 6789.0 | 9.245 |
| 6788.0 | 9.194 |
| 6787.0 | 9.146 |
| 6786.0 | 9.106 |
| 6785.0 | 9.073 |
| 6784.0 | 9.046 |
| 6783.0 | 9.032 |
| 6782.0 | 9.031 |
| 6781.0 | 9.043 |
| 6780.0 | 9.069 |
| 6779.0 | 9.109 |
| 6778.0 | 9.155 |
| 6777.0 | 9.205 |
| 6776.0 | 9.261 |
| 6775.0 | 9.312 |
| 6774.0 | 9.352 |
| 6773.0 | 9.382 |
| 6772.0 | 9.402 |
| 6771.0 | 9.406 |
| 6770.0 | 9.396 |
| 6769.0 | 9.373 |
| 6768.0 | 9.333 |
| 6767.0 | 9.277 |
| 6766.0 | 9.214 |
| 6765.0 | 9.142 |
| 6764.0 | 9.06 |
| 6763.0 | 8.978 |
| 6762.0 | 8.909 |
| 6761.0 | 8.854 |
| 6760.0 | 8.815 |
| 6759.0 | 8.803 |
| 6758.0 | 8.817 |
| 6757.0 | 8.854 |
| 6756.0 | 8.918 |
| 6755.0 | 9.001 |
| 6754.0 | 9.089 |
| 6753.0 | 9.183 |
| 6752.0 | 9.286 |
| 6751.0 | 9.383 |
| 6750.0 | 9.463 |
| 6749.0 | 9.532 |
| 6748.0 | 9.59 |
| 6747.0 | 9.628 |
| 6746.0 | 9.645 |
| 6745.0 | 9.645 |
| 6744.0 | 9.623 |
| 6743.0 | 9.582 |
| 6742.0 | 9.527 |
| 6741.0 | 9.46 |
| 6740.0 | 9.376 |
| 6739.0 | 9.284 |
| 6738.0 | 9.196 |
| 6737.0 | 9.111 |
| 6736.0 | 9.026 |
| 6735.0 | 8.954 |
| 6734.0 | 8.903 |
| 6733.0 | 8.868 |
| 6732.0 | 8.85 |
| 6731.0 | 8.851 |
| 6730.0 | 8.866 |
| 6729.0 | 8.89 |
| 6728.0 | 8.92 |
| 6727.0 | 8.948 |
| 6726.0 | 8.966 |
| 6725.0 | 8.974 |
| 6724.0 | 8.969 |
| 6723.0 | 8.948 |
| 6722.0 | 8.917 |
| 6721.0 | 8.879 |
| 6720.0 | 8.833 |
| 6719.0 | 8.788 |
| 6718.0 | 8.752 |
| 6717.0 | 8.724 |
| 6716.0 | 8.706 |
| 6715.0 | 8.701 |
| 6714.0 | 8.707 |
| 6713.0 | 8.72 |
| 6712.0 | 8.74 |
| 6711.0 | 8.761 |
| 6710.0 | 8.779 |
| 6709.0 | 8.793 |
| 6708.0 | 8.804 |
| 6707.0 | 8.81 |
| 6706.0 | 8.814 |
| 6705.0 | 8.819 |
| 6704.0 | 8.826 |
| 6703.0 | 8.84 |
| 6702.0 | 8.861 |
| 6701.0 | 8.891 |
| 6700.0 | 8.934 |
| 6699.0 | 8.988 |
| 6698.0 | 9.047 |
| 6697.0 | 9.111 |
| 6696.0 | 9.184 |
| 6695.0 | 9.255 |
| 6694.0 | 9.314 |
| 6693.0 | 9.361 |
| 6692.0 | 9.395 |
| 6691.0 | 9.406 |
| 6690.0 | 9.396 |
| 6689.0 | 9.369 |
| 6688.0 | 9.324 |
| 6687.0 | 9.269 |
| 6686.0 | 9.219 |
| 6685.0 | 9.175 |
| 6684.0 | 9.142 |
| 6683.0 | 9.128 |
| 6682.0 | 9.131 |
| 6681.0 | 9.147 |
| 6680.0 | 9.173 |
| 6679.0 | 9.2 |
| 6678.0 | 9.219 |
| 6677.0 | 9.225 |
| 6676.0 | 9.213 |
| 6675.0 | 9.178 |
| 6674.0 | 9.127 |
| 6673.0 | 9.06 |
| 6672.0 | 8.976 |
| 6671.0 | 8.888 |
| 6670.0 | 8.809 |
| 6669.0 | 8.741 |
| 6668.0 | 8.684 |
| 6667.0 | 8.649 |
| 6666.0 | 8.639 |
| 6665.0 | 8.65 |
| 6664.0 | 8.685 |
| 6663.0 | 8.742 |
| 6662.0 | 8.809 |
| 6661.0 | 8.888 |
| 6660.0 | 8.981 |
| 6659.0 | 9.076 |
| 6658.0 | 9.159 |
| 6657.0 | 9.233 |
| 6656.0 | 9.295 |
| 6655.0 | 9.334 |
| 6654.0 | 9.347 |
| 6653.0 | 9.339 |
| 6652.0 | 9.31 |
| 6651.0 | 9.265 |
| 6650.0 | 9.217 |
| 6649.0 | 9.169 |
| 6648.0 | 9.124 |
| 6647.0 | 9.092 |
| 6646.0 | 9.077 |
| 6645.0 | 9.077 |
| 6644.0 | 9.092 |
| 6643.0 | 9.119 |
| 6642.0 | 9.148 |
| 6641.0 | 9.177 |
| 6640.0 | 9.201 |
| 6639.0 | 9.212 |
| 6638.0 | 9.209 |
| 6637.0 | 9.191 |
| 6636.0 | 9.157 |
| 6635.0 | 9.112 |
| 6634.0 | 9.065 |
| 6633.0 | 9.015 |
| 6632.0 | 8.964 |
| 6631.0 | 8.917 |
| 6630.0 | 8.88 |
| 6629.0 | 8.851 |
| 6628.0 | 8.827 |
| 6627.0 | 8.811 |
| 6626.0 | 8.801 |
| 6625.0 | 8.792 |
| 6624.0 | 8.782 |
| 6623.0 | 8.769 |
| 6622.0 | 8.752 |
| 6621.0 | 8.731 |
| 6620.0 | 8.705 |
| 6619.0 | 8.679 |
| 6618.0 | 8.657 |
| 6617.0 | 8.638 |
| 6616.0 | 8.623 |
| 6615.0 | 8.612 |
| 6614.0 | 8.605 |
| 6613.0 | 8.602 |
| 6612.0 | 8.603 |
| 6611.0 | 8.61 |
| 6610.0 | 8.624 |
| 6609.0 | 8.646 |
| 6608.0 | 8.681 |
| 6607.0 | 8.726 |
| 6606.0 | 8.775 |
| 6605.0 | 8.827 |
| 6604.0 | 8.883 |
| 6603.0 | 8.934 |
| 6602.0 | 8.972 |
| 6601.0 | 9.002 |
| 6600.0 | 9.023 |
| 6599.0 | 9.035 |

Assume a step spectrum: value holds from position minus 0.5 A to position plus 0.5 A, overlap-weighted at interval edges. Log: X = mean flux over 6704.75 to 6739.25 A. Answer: 8.87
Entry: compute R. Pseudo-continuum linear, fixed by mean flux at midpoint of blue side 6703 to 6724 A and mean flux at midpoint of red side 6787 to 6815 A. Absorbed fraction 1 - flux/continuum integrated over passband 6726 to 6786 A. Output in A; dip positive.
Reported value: -1.4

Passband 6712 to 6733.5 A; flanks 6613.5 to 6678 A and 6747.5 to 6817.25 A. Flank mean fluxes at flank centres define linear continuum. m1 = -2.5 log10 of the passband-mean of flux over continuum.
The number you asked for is 0.03 mag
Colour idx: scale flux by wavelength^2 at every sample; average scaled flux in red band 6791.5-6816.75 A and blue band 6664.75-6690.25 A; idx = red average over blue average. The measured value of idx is 1.04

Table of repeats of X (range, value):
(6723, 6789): 9.16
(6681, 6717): 9.02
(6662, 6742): 8.99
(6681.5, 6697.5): 9.26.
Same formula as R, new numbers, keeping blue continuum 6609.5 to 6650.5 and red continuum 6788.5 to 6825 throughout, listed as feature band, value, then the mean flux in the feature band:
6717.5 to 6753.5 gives -0.55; 9.16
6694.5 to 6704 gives -0.02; 9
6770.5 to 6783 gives -0.22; 9.22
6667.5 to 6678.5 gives -0.07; 9.01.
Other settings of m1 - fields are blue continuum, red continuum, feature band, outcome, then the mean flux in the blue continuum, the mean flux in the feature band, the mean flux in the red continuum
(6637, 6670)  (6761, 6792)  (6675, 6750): 0.00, 9.05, 9.08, 9.19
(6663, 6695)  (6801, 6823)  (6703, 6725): 0.03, 9.09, 8.8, 8.92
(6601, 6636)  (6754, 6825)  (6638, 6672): -0.02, 8.79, 9.04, 9.1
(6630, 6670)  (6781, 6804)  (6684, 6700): -0.02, 9.05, 9.24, 9.26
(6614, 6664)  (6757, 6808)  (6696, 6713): 0.03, 8.99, 8.87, 9.18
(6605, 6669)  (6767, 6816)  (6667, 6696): -0.02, 8.92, 9.15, 9.16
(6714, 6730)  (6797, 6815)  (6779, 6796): -0.03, 8.86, 9.21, 9.02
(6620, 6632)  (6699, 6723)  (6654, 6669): -0.01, 8.81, 8.92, 8.81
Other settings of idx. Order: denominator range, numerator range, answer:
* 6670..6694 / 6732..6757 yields 1.03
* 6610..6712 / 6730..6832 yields 1.06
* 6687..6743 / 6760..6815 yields 1.04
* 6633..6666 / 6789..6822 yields 1.05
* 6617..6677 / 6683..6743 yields 1.02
